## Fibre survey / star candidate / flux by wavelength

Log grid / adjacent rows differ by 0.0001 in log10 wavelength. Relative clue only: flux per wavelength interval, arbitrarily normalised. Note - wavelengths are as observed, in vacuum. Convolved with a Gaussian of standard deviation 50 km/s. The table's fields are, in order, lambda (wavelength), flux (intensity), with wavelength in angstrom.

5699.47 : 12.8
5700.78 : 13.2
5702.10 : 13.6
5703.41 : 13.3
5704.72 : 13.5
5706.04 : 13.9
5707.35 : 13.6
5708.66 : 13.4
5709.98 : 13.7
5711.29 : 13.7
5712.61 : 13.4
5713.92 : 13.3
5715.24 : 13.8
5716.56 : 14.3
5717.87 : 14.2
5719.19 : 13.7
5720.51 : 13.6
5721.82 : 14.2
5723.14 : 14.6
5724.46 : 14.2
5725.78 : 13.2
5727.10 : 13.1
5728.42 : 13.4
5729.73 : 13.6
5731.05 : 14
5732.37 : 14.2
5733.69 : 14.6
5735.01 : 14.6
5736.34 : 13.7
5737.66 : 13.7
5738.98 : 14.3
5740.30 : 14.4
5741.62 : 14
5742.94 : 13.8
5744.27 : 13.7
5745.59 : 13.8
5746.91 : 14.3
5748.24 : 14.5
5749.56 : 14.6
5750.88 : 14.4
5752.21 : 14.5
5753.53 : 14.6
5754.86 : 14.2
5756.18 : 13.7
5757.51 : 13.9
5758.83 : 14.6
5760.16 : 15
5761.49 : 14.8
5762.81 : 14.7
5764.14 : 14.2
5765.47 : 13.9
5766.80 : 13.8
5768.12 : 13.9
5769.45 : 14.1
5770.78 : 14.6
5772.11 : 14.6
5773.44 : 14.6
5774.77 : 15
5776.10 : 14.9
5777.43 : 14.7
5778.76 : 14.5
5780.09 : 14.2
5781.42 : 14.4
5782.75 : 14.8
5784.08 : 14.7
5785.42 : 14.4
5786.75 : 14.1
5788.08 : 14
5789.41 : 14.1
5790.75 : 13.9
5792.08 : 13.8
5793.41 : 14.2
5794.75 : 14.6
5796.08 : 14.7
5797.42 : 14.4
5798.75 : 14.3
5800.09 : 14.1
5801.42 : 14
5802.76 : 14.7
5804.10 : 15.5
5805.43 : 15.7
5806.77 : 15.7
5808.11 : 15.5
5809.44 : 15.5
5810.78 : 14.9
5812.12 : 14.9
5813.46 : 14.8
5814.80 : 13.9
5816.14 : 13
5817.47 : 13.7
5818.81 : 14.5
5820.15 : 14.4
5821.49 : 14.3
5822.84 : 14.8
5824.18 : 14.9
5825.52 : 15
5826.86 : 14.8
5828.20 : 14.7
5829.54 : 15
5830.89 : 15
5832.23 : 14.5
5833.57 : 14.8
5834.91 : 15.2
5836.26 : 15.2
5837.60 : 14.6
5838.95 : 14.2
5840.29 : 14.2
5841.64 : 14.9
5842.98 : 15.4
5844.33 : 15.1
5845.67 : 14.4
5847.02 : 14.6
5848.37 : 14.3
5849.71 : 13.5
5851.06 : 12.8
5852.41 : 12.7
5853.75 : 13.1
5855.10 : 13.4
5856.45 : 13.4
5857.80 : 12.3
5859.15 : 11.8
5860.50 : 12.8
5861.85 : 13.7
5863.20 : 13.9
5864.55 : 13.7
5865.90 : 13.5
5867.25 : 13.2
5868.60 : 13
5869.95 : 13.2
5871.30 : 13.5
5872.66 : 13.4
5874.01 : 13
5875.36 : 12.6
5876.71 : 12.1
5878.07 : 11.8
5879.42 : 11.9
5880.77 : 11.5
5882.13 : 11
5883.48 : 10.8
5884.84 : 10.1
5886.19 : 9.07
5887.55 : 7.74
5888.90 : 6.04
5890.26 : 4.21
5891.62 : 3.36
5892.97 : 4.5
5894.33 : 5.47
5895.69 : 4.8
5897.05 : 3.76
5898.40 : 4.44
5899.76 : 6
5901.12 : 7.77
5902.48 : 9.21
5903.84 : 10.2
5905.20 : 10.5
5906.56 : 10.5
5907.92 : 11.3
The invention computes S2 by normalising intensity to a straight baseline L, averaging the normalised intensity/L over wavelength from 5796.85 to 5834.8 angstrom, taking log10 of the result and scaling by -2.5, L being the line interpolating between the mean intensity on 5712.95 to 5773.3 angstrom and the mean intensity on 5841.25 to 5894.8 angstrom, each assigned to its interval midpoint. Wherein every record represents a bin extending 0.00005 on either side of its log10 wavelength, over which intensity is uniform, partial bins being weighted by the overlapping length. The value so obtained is -0.15 mag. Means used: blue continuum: 14.1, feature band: 14.7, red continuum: 11.8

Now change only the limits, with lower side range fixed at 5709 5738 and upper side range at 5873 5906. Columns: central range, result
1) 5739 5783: -0.14 mag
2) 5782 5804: -0.23 mag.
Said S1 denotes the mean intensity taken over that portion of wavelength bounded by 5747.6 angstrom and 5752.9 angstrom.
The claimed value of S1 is 14.5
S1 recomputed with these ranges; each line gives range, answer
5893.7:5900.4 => 4.88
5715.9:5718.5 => 14.3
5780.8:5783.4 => 14.6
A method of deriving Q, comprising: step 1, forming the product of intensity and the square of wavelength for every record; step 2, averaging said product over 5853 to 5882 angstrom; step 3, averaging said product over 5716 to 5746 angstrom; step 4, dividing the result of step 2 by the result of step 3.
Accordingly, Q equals 1.0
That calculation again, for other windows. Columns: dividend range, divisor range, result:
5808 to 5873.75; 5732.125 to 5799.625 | 1.01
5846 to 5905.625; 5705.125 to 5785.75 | 0.79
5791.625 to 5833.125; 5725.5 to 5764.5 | 1.06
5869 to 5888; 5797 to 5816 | 0.80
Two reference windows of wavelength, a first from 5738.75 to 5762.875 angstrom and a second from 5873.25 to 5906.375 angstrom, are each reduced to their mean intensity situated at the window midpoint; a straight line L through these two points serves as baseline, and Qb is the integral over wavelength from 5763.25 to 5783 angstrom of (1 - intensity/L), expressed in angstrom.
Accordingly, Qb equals -1.6 angstrom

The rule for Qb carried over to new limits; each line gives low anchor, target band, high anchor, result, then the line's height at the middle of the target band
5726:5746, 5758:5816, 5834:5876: -3.0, 13.8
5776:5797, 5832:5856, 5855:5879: -1.6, 13.4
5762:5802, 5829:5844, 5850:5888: -2.0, 13.1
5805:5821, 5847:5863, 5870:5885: -0.2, 13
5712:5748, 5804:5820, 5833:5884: -1.4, 13.6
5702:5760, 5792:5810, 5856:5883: -2.0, 13.3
